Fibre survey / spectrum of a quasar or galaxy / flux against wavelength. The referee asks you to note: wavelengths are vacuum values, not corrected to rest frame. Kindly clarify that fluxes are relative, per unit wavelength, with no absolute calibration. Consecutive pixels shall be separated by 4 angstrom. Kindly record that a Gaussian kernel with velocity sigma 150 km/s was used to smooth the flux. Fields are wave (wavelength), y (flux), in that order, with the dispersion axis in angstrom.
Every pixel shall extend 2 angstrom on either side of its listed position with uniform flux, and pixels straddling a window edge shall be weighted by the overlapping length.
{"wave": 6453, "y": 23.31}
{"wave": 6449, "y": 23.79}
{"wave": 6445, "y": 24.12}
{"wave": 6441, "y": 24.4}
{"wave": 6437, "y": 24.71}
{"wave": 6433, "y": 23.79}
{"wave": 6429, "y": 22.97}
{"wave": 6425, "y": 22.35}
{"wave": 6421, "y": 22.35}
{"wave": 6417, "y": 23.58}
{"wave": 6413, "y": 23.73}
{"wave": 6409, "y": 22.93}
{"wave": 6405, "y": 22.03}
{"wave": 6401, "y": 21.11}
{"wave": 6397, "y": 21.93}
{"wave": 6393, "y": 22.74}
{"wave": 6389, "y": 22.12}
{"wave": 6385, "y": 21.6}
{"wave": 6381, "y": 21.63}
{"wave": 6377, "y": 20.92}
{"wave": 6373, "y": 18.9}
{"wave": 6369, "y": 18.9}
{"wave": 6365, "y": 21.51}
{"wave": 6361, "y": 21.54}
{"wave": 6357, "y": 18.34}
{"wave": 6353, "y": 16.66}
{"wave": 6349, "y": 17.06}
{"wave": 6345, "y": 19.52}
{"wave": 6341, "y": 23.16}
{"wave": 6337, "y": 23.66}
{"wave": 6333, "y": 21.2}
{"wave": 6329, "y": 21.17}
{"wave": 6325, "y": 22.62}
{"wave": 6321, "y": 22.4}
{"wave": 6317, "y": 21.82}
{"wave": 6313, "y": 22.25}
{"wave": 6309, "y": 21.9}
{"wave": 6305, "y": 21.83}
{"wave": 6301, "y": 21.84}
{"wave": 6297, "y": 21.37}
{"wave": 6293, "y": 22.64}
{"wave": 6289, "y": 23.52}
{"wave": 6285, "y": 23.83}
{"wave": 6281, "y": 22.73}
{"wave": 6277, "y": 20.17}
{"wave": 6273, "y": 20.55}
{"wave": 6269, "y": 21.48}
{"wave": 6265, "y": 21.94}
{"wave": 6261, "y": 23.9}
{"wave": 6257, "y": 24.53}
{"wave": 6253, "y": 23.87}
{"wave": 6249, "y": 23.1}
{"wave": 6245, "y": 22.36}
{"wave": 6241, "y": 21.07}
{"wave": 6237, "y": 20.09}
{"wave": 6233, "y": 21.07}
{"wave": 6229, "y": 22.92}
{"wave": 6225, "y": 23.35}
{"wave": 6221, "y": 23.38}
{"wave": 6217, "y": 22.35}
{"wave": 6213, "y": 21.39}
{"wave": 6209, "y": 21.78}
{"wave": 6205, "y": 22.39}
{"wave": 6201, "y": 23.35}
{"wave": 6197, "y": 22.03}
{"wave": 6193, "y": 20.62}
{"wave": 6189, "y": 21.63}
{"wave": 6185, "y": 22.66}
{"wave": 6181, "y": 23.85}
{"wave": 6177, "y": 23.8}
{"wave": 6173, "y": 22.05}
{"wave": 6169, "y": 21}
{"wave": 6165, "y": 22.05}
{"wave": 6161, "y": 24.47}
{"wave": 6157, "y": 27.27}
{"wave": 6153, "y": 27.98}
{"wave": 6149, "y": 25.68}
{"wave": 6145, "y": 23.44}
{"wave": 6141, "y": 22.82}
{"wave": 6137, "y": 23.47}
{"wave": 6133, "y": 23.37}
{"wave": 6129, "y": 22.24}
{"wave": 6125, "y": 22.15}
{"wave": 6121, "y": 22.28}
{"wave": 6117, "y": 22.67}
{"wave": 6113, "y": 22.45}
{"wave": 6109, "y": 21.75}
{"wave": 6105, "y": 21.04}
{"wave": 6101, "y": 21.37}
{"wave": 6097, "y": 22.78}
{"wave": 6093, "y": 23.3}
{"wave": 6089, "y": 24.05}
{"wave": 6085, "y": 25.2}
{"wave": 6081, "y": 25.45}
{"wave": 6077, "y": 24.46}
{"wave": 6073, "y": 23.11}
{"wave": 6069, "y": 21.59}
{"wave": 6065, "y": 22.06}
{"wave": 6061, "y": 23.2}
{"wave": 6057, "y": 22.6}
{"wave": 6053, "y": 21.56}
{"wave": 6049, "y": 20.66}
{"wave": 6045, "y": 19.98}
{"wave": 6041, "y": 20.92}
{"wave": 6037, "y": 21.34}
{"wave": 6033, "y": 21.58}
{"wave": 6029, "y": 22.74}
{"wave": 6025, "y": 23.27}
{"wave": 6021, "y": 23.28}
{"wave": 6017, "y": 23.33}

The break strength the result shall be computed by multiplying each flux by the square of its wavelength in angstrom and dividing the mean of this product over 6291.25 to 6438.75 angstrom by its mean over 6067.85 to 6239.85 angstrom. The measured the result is 1.0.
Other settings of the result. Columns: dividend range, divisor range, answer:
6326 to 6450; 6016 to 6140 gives 1.07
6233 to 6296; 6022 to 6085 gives 1.07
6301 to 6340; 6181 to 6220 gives 1.04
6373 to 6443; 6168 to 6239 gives 1.08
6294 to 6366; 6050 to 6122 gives 1.00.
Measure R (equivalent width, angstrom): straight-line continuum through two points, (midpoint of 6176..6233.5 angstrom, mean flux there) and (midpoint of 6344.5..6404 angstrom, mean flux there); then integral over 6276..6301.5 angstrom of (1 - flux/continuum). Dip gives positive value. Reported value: -1.2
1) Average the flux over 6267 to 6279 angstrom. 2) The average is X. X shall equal 20.7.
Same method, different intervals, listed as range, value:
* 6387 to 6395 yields 22.4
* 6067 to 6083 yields 23.7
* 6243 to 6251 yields 22.7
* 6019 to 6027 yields 23.3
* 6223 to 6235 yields 22.4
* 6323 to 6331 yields 21.9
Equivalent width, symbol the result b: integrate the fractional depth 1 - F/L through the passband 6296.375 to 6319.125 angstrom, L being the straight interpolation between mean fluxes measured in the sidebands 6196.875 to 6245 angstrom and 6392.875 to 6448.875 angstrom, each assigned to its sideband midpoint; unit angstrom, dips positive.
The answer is 0.7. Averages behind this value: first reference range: 22.1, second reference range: 23.1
